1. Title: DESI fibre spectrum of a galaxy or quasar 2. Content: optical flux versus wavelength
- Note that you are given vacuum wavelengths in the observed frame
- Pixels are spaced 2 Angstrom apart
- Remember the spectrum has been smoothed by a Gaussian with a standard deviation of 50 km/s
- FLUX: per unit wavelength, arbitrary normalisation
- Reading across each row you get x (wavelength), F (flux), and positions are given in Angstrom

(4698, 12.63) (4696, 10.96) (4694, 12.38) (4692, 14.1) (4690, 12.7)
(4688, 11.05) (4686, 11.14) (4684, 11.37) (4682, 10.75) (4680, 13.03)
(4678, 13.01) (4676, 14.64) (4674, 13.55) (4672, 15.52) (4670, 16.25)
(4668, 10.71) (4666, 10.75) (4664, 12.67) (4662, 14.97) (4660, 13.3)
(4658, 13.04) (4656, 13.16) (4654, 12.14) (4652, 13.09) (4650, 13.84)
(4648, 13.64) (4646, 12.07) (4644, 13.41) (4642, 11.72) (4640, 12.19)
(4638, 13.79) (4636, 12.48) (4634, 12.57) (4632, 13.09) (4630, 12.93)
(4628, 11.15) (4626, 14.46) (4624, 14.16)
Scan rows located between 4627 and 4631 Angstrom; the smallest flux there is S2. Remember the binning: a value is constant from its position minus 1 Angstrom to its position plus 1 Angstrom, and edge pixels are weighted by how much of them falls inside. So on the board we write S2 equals 11.15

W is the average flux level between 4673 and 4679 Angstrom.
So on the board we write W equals 13.7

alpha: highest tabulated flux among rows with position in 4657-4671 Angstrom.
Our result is 16.25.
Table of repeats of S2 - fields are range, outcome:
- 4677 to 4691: 10.75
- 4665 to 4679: 10.71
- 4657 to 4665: 12.67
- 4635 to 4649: 11.72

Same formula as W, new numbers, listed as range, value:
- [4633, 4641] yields 12.8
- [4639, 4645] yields 12.4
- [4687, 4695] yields 12.6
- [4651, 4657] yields 12.8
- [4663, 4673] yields 13.2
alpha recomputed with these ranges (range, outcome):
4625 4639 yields 14.46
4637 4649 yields 13.79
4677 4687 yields 13.03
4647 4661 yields 13.84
